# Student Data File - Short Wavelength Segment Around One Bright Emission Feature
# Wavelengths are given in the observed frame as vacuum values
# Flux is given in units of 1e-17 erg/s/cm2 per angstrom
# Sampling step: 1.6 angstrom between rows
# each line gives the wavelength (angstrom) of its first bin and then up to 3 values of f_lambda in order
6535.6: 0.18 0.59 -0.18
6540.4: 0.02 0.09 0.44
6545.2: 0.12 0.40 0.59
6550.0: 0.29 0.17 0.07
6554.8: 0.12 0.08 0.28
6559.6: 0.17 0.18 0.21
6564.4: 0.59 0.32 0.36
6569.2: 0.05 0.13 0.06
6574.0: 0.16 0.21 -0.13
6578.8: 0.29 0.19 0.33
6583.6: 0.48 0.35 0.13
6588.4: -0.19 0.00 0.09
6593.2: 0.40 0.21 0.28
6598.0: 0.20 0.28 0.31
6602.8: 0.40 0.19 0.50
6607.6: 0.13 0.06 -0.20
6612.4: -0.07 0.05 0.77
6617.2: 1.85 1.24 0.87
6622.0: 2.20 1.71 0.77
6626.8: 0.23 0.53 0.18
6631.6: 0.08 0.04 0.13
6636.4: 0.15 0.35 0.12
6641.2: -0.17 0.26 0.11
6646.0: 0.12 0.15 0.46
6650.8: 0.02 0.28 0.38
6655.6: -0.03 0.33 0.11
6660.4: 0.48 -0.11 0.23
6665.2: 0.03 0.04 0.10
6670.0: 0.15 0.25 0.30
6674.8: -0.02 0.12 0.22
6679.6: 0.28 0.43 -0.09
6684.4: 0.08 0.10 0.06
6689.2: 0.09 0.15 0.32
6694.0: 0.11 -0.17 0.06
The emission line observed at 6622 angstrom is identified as [O II]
